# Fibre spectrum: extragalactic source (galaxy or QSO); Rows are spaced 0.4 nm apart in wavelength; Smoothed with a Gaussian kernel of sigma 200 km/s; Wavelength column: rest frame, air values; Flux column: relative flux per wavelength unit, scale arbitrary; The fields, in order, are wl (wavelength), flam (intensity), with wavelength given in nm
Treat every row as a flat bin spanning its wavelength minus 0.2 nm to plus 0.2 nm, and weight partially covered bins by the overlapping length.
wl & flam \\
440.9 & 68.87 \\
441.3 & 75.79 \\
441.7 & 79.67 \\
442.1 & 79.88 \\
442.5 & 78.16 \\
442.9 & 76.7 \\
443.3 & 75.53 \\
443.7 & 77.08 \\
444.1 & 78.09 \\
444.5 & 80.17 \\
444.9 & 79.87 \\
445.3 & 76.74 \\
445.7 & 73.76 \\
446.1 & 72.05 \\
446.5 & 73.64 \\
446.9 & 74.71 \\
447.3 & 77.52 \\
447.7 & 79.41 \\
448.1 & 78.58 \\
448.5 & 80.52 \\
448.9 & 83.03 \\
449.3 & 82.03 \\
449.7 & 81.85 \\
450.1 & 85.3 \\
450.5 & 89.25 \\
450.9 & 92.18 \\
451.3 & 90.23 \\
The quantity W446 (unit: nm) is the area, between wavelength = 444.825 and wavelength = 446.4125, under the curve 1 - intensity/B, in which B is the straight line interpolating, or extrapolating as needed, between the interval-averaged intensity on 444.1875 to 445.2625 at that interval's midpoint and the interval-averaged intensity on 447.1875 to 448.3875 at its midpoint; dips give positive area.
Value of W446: 0.08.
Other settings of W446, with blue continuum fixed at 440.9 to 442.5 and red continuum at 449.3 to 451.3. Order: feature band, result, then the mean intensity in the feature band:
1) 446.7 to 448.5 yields 0.13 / 77.9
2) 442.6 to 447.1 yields 0.25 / 76.3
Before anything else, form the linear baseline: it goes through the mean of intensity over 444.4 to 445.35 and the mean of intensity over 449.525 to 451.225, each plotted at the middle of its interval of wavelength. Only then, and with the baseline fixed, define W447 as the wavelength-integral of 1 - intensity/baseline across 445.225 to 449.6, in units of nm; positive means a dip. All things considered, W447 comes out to 0.29 nm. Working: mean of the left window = 79.1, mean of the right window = 87.4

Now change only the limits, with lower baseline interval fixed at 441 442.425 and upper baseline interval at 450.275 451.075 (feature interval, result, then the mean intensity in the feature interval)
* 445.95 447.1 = 0.15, 73.5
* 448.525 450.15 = 0.11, 82.6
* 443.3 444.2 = 0.04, 77.1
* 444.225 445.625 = 0.07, 78.4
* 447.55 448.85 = 0.11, 79.9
